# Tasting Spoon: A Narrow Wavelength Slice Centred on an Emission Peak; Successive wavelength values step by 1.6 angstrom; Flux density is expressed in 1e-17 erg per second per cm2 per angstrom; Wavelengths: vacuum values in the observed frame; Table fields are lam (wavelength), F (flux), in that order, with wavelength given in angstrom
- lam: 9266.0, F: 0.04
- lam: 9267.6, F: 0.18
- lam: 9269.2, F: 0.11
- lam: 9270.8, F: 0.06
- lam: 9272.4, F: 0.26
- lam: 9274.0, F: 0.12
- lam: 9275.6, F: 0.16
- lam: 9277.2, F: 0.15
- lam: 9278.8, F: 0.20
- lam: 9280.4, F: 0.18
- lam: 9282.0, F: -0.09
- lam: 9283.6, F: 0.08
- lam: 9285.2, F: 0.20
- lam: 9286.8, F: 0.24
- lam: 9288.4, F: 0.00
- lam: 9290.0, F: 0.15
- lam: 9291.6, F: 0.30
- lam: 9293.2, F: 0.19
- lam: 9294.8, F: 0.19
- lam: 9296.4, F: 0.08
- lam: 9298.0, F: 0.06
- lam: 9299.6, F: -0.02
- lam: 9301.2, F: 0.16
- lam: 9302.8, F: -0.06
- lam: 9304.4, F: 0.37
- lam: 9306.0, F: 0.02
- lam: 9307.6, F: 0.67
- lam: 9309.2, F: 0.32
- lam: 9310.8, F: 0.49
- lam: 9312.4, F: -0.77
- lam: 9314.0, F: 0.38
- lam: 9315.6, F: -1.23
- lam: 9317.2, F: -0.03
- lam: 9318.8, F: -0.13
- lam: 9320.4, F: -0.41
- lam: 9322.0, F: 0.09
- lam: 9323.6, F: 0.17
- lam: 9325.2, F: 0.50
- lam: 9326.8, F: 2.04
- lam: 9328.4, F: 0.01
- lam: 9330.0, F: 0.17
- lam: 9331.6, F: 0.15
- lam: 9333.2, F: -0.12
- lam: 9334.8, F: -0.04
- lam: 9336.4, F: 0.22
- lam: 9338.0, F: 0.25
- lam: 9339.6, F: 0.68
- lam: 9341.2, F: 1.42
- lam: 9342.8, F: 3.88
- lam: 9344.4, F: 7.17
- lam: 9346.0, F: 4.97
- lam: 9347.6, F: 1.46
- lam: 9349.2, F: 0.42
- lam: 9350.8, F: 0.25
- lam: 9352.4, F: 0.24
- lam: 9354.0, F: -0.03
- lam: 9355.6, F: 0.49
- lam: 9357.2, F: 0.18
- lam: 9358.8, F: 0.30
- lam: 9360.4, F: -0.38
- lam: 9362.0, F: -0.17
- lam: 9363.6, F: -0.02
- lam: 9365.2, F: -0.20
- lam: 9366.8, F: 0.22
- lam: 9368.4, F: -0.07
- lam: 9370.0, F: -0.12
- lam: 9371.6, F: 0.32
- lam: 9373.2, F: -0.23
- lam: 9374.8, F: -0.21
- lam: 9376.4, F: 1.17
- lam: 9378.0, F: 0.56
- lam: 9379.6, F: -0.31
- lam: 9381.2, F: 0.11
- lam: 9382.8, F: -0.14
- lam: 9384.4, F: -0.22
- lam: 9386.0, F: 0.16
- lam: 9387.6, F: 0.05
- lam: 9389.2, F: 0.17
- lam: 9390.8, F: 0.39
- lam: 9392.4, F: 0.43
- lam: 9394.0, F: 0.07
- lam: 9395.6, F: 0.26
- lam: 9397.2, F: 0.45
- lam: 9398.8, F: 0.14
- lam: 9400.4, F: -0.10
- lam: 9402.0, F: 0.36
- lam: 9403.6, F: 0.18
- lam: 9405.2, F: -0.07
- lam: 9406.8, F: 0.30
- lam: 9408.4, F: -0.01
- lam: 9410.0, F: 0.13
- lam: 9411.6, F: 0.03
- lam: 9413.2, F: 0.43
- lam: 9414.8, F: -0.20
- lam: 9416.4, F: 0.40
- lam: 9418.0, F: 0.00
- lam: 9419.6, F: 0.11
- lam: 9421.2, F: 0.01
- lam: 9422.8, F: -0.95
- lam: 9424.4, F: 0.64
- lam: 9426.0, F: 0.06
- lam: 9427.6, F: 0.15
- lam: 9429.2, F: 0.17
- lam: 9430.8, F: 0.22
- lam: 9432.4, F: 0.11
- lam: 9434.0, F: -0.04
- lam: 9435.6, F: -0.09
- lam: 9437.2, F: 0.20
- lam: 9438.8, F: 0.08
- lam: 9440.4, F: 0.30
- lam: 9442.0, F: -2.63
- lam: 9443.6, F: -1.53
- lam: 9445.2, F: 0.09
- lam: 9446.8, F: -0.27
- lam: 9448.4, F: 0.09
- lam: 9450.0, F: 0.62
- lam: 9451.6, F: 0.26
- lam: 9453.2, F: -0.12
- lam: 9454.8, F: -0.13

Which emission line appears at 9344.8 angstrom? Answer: [O III] 5007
